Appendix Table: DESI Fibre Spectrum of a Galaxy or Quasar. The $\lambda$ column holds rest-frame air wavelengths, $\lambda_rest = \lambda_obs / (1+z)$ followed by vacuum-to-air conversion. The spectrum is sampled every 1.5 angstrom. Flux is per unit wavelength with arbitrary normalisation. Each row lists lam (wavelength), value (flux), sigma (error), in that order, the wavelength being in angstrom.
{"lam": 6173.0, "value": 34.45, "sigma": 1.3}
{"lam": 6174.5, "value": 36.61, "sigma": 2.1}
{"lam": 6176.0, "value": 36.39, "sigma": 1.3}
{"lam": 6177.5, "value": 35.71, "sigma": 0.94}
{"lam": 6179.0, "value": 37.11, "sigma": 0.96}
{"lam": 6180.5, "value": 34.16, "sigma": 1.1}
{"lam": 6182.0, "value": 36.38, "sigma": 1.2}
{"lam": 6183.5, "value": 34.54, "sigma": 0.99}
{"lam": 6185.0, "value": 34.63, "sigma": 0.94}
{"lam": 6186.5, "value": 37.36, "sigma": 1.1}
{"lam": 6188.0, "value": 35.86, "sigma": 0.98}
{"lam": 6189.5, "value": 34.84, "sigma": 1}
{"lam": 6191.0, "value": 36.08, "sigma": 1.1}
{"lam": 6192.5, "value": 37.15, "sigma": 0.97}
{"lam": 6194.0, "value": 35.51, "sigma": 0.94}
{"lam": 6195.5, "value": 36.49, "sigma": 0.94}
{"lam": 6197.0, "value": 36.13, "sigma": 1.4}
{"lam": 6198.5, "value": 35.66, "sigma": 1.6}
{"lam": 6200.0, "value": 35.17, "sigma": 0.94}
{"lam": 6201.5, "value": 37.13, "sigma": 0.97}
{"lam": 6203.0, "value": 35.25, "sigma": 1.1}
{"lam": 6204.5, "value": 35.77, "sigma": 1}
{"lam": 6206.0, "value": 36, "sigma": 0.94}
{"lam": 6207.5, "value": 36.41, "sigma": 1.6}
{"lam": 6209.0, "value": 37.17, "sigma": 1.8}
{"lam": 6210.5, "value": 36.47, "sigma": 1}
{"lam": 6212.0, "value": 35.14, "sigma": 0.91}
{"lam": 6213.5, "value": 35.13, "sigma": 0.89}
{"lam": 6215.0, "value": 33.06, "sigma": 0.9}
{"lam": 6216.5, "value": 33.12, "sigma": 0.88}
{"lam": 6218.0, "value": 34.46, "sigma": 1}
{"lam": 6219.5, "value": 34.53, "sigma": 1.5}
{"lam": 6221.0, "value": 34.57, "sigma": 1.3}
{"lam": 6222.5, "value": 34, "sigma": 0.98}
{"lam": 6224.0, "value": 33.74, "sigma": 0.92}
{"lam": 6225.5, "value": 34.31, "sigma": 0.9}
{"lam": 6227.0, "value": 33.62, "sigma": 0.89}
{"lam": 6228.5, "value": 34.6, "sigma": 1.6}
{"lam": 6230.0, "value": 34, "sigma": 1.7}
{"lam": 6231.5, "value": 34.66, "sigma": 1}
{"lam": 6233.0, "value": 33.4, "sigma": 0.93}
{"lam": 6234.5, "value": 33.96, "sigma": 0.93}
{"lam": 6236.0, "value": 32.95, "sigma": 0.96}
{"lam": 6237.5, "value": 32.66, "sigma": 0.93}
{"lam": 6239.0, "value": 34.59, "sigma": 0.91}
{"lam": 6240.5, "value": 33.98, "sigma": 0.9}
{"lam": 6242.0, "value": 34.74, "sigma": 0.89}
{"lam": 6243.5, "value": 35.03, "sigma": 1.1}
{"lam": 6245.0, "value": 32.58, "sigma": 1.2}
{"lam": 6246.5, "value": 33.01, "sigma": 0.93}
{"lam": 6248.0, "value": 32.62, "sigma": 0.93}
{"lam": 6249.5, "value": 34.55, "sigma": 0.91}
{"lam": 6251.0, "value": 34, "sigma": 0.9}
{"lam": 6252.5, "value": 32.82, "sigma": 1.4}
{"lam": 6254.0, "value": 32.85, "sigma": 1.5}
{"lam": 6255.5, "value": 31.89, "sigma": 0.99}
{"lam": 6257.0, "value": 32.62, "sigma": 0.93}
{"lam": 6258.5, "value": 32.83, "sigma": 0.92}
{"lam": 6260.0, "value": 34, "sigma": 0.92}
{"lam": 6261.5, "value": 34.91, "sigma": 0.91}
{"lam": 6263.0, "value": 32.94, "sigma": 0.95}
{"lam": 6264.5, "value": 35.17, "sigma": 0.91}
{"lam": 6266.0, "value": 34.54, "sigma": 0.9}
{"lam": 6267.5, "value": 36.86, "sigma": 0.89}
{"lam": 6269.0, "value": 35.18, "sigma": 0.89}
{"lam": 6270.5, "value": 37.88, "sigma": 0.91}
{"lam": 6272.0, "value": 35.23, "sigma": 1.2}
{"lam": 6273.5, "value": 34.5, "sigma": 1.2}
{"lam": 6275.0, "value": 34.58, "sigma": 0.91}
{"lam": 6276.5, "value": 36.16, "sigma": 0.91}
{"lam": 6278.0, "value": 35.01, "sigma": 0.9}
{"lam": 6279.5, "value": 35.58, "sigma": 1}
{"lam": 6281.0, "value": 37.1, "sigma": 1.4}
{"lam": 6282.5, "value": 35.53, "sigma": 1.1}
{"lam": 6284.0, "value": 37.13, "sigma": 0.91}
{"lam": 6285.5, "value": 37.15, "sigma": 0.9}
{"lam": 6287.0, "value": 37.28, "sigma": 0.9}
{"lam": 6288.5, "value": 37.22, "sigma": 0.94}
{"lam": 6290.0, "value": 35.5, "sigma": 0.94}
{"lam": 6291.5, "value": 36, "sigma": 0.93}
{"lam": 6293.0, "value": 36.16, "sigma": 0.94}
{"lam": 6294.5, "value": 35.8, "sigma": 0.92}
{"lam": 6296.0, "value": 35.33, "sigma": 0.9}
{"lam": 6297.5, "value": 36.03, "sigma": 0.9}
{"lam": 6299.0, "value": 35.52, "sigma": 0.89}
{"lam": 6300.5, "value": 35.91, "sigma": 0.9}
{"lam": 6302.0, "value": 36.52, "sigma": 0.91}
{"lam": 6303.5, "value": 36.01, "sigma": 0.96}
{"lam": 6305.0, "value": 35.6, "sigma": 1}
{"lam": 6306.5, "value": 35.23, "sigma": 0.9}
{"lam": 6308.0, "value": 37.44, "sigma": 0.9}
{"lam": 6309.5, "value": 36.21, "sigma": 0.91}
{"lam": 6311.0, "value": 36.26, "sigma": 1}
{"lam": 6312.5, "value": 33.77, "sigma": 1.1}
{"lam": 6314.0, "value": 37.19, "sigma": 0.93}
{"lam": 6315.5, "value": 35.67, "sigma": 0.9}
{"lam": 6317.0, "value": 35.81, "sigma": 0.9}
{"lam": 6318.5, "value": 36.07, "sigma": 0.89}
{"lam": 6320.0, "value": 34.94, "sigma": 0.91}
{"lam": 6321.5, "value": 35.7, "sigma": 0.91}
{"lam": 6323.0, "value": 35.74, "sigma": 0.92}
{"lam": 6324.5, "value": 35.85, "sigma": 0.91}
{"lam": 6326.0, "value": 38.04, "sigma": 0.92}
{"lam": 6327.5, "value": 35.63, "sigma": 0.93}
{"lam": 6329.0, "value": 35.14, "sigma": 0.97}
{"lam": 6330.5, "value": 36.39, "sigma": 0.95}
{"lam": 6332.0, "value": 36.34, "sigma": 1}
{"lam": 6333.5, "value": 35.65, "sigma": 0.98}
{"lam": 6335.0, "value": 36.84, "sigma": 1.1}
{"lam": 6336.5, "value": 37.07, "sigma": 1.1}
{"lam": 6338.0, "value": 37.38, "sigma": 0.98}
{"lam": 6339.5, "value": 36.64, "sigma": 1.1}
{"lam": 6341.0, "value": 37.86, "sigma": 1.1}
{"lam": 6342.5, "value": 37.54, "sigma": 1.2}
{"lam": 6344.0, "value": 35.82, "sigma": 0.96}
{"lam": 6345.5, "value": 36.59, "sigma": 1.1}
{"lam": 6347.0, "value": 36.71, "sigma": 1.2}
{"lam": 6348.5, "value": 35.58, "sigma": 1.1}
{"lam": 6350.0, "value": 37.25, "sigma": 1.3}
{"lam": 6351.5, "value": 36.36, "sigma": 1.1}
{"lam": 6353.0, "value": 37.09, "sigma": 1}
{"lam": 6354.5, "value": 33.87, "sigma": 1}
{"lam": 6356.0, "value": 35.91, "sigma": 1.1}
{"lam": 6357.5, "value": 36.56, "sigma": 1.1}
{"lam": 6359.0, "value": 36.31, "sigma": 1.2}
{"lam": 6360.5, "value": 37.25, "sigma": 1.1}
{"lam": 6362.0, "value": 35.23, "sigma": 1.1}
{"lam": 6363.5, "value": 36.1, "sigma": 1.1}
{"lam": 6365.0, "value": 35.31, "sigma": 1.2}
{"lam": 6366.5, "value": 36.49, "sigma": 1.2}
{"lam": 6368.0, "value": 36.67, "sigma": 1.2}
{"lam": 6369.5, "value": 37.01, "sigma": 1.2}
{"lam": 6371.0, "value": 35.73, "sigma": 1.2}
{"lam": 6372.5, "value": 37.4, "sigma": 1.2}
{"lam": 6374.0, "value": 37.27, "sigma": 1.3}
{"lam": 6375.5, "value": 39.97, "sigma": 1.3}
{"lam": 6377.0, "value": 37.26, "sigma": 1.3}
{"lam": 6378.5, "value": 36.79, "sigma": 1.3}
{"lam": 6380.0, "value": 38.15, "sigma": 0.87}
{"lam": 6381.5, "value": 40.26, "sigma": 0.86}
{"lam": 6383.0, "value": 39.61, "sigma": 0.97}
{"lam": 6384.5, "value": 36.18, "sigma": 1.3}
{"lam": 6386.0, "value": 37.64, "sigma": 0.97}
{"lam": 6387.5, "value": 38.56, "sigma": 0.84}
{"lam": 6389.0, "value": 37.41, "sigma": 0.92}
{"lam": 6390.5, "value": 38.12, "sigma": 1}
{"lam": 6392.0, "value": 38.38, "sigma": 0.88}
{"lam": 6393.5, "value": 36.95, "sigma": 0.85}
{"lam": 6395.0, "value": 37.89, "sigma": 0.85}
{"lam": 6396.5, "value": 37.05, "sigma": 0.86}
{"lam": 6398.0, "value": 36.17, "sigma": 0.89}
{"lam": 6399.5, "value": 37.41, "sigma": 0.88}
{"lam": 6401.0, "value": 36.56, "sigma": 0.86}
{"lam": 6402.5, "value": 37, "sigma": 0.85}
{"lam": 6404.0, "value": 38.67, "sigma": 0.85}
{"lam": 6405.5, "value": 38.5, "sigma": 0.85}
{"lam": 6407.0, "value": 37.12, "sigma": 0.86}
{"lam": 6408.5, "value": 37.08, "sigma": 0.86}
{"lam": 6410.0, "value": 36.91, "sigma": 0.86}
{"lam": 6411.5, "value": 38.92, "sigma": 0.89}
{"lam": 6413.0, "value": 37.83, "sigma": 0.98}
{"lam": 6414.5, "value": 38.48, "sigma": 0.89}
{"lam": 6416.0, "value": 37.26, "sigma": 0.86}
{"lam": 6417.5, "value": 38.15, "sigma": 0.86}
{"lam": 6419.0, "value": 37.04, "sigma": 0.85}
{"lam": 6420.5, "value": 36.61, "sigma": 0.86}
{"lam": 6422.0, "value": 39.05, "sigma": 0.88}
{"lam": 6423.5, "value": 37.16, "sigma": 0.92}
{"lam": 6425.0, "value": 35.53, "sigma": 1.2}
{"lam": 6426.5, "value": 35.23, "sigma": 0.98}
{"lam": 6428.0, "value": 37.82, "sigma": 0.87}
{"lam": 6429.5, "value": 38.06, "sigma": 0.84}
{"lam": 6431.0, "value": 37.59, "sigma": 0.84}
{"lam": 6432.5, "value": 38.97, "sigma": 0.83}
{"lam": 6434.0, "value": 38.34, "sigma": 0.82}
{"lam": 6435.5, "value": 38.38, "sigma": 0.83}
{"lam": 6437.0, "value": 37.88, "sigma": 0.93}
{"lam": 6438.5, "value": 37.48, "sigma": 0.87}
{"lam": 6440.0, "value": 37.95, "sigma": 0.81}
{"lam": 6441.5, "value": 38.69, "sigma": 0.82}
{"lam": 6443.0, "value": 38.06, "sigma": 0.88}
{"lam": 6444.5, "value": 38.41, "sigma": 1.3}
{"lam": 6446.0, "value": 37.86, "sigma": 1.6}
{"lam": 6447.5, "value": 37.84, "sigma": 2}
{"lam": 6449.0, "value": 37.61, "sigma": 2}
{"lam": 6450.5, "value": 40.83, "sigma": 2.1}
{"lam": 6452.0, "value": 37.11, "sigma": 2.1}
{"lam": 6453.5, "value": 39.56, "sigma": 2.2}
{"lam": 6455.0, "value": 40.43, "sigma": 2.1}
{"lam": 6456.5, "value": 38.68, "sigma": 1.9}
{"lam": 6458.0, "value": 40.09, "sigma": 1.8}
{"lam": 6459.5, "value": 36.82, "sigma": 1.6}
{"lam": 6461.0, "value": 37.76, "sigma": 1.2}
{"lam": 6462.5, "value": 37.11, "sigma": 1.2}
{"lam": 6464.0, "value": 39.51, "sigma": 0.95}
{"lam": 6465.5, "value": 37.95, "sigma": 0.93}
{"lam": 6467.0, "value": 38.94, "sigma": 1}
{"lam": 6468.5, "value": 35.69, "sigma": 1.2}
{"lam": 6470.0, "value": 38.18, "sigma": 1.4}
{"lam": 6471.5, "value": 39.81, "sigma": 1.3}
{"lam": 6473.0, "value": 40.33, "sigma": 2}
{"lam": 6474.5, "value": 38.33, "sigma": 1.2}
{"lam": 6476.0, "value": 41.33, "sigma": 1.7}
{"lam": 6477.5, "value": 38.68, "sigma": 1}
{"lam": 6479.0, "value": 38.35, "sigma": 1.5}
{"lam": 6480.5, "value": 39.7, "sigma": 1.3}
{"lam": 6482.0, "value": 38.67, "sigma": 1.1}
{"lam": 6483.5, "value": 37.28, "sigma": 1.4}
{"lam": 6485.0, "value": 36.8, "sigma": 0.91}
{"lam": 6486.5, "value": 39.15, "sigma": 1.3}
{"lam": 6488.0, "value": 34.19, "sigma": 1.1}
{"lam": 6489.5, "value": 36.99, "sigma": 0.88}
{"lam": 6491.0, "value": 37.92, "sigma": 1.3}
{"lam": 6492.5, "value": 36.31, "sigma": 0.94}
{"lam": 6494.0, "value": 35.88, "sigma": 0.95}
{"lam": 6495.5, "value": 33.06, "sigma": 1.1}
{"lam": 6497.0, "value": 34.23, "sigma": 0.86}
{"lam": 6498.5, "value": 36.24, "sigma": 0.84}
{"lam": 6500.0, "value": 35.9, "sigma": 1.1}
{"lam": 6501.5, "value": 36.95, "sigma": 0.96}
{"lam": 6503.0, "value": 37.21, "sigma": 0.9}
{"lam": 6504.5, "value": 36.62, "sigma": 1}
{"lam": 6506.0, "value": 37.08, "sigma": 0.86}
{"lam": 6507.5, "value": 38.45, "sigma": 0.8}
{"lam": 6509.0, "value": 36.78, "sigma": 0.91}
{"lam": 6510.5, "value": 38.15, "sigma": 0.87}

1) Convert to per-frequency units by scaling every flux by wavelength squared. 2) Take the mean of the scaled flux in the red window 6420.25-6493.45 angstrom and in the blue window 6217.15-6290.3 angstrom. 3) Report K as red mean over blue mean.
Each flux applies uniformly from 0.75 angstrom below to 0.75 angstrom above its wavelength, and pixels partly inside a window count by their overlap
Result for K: 1.2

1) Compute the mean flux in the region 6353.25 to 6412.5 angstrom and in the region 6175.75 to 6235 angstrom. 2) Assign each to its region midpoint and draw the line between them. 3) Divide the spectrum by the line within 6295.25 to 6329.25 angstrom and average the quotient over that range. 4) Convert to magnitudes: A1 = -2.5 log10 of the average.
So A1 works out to 0.02 mag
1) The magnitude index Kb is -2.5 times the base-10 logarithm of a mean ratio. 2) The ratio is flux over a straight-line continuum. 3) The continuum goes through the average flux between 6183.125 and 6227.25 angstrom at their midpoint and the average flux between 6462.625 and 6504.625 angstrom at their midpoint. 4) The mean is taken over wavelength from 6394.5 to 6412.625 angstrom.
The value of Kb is -0.02 mag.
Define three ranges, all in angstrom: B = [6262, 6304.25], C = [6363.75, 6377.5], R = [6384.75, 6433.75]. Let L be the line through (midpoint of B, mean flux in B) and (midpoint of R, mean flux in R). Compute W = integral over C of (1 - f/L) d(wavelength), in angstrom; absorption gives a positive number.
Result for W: 0.0 angstrom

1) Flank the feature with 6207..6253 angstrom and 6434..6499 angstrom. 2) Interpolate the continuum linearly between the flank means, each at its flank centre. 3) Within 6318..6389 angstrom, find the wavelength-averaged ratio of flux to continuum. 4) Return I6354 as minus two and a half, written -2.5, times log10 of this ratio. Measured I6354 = -0.02 mag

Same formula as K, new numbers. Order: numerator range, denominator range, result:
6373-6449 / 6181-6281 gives 1.15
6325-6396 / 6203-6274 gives 1.12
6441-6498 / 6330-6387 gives 1.07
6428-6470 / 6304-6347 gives 1.10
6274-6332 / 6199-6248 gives 1.07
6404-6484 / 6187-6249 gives 1.18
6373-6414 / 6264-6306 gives 1.09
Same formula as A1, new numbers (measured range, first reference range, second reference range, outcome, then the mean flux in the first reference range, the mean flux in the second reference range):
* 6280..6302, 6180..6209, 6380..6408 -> 0.02 mag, 35.9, 37.8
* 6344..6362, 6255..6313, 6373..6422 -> 0.02 mag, 35.5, 37.7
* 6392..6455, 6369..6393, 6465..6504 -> 0.00 mag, 37.9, 37.5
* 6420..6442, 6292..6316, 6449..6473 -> 0.01 mag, 35.9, 38.6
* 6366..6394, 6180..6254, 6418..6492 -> -0.02 mag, 34.8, 38.1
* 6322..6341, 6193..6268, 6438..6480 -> -0.01 mag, 34.4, 38.6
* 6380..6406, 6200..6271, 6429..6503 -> -0.03 mag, 34.4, 37.9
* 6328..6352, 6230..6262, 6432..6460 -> -0.02 mag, 33.6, 38.5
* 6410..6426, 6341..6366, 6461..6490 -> -0.01 mag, 36.3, 38.3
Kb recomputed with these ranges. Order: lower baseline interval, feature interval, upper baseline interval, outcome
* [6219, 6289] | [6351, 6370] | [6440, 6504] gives 0.000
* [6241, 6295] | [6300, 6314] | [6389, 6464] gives -0.010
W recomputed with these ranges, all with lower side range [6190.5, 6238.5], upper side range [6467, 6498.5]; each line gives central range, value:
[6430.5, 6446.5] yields -0.4 angstrom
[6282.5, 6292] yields -0.3 angstrom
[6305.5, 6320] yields 0.0 angstrom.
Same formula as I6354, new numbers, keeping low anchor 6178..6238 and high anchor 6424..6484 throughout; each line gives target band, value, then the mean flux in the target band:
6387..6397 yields -0.01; 37.8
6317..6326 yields 0.02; 35.9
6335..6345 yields -0.01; 37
